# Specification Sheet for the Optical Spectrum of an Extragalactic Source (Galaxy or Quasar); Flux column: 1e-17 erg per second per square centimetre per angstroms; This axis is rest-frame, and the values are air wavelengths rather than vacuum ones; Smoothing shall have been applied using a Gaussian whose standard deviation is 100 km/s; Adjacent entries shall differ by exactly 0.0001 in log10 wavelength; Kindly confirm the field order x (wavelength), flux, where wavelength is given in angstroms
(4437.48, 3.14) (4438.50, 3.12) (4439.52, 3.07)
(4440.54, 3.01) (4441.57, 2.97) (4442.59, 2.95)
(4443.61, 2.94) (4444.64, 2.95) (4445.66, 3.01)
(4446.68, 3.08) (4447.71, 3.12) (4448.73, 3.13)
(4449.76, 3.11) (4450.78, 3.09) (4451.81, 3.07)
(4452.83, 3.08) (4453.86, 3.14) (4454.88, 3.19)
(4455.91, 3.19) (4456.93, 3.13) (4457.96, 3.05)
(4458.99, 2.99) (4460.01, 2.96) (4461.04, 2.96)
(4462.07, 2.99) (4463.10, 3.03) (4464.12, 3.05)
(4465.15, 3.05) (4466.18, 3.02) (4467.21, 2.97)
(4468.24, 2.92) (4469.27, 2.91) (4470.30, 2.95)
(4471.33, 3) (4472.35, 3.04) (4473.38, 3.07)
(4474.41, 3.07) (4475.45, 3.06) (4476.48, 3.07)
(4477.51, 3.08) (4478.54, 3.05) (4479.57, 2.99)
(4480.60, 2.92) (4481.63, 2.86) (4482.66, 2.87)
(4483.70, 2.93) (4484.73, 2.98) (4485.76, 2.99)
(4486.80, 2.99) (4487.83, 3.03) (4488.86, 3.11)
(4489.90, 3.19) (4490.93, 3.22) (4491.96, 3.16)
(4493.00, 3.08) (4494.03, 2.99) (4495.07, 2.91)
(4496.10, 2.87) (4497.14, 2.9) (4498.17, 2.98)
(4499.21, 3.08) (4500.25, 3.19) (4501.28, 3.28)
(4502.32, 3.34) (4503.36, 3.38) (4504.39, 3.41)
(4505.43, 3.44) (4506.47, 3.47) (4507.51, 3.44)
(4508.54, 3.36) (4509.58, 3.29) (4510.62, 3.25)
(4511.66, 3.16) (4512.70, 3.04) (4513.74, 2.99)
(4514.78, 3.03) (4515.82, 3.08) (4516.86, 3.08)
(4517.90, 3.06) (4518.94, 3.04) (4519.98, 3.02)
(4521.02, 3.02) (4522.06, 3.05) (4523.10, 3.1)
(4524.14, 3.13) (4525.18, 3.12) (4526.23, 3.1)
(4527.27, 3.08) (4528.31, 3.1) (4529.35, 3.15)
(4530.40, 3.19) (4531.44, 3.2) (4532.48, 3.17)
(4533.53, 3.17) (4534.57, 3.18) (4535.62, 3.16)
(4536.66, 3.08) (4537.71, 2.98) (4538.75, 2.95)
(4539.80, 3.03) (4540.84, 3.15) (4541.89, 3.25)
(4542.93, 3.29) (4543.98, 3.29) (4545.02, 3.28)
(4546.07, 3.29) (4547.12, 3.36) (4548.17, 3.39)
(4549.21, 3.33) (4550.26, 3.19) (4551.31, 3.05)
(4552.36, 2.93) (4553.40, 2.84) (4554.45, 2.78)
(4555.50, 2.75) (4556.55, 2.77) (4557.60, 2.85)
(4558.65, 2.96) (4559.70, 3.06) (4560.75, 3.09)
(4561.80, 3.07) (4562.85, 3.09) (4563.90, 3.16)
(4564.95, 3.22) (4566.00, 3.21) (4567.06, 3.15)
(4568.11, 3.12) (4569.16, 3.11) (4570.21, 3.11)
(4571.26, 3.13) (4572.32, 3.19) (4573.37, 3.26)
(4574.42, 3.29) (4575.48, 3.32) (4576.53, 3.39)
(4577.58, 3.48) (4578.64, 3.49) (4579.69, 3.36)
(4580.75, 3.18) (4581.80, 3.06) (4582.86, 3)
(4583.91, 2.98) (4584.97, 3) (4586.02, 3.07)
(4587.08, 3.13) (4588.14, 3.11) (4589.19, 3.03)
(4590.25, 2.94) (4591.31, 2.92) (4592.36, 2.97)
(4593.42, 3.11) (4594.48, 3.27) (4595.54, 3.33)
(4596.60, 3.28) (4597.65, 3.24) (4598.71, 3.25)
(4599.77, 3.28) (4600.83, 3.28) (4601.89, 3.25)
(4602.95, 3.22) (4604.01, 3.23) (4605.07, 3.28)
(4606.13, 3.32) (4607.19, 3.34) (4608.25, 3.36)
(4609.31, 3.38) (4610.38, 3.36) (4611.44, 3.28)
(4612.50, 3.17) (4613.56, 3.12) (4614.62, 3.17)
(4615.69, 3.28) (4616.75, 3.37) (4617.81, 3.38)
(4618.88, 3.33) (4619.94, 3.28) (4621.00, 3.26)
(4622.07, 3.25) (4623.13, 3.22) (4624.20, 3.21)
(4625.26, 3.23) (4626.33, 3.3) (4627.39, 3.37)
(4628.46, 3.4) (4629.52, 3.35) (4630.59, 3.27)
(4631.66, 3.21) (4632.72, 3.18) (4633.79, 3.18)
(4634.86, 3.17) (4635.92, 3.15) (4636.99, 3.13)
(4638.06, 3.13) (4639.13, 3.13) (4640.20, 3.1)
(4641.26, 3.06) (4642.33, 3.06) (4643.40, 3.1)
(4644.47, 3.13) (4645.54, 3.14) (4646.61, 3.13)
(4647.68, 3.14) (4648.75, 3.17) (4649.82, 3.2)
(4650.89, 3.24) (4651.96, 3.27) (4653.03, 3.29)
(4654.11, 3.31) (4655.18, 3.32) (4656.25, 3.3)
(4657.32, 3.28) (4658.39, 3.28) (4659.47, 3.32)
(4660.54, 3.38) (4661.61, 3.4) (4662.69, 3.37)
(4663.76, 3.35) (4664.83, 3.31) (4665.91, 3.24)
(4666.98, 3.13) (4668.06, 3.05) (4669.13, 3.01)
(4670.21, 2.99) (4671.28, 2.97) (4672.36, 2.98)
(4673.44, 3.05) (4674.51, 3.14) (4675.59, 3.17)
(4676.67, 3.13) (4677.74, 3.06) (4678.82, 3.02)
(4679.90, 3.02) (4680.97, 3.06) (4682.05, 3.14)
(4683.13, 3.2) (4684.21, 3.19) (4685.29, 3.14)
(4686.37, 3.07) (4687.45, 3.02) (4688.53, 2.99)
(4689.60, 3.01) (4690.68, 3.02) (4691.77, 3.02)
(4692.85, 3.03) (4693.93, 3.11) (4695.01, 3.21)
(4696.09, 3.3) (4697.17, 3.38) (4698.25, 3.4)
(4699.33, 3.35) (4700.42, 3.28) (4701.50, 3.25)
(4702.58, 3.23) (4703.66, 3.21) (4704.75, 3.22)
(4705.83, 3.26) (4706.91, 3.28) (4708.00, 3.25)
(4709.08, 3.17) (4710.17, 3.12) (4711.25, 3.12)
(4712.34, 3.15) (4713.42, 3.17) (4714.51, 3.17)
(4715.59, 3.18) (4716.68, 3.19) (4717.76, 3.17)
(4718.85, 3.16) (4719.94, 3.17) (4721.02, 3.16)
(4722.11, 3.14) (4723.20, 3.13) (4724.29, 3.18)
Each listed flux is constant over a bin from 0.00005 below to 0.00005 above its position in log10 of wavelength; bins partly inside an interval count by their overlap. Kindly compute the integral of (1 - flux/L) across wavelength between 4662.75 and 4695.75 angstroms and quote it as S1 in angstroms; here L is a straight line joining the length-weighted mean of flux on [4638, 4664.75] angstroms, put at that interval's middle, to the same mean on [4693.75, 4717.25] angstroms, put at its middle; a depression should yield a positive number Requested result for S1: 1.3 angstroms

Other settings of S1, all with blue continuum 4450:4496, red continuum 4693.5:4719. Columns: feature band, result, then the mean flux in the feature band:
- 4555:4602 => -0.32 angstroms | 3.14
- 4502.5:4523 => -0.85 angstroms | 3.19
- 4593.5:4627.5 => -1.40 angstroms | 3.27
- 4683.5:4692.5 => 0.42 angstroms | 3.06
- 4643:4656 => -0.12 angstroms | 3.21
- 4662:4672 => 0.10 angstroms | 3.16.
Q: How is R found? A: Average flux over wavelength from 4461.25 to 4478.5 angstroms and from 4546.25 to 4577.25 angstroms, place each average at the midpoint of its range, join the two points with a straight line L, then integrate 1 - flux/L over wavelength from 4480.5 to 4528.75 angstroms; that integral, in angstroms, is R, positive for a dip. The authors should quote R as -0.9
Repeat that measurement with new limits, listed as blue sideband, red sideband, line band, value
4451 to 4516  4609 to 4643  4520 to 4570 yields 0.7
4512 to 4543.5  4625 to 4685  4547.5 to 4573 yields 0.4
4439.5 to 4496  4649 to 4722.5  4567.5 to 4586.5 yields -0.6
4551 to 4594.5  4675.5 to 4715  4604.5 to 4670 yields -2.3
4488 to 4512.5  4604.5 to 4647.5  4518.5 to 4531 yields 0.4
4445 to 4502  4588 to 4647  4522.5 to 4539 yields 0.0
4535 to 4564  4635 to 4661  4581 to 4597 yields 0.3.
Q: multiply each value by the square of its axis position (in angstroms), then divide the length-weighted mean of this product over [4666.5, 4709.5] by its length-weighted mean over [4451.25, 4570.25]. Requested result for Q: 1.10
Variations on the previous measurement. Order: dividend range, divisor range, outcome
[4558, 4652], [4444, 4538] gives 1.09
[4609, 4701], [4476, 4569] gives 1.09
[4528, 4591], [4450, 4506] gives 1.06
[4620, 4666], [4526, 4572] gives 1.08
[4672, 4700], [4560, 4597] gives 1.04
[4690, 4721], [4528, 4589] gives 1.09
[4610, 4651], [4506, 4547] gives 1.07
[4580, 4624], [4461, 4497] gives 1.12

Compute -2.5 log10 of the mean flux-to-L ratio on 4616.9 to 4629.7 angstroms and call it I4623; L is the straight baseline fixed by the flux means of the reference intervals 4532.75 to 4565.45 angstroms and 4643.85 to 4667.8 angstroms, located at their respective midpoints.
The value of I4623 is -0.03 mag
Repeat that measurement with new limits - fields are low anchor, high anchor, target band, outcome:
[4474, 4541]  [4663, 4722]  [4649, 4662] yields -0.052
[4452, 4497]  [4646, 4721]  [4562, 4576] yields -0.029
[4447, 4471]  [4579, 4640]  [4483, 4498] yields 0.021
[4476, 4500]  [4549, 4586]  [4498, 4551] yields -0.043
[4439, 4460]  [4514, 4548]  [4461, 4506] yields 0.013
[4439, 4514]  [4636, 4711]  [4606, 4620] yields -0.051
